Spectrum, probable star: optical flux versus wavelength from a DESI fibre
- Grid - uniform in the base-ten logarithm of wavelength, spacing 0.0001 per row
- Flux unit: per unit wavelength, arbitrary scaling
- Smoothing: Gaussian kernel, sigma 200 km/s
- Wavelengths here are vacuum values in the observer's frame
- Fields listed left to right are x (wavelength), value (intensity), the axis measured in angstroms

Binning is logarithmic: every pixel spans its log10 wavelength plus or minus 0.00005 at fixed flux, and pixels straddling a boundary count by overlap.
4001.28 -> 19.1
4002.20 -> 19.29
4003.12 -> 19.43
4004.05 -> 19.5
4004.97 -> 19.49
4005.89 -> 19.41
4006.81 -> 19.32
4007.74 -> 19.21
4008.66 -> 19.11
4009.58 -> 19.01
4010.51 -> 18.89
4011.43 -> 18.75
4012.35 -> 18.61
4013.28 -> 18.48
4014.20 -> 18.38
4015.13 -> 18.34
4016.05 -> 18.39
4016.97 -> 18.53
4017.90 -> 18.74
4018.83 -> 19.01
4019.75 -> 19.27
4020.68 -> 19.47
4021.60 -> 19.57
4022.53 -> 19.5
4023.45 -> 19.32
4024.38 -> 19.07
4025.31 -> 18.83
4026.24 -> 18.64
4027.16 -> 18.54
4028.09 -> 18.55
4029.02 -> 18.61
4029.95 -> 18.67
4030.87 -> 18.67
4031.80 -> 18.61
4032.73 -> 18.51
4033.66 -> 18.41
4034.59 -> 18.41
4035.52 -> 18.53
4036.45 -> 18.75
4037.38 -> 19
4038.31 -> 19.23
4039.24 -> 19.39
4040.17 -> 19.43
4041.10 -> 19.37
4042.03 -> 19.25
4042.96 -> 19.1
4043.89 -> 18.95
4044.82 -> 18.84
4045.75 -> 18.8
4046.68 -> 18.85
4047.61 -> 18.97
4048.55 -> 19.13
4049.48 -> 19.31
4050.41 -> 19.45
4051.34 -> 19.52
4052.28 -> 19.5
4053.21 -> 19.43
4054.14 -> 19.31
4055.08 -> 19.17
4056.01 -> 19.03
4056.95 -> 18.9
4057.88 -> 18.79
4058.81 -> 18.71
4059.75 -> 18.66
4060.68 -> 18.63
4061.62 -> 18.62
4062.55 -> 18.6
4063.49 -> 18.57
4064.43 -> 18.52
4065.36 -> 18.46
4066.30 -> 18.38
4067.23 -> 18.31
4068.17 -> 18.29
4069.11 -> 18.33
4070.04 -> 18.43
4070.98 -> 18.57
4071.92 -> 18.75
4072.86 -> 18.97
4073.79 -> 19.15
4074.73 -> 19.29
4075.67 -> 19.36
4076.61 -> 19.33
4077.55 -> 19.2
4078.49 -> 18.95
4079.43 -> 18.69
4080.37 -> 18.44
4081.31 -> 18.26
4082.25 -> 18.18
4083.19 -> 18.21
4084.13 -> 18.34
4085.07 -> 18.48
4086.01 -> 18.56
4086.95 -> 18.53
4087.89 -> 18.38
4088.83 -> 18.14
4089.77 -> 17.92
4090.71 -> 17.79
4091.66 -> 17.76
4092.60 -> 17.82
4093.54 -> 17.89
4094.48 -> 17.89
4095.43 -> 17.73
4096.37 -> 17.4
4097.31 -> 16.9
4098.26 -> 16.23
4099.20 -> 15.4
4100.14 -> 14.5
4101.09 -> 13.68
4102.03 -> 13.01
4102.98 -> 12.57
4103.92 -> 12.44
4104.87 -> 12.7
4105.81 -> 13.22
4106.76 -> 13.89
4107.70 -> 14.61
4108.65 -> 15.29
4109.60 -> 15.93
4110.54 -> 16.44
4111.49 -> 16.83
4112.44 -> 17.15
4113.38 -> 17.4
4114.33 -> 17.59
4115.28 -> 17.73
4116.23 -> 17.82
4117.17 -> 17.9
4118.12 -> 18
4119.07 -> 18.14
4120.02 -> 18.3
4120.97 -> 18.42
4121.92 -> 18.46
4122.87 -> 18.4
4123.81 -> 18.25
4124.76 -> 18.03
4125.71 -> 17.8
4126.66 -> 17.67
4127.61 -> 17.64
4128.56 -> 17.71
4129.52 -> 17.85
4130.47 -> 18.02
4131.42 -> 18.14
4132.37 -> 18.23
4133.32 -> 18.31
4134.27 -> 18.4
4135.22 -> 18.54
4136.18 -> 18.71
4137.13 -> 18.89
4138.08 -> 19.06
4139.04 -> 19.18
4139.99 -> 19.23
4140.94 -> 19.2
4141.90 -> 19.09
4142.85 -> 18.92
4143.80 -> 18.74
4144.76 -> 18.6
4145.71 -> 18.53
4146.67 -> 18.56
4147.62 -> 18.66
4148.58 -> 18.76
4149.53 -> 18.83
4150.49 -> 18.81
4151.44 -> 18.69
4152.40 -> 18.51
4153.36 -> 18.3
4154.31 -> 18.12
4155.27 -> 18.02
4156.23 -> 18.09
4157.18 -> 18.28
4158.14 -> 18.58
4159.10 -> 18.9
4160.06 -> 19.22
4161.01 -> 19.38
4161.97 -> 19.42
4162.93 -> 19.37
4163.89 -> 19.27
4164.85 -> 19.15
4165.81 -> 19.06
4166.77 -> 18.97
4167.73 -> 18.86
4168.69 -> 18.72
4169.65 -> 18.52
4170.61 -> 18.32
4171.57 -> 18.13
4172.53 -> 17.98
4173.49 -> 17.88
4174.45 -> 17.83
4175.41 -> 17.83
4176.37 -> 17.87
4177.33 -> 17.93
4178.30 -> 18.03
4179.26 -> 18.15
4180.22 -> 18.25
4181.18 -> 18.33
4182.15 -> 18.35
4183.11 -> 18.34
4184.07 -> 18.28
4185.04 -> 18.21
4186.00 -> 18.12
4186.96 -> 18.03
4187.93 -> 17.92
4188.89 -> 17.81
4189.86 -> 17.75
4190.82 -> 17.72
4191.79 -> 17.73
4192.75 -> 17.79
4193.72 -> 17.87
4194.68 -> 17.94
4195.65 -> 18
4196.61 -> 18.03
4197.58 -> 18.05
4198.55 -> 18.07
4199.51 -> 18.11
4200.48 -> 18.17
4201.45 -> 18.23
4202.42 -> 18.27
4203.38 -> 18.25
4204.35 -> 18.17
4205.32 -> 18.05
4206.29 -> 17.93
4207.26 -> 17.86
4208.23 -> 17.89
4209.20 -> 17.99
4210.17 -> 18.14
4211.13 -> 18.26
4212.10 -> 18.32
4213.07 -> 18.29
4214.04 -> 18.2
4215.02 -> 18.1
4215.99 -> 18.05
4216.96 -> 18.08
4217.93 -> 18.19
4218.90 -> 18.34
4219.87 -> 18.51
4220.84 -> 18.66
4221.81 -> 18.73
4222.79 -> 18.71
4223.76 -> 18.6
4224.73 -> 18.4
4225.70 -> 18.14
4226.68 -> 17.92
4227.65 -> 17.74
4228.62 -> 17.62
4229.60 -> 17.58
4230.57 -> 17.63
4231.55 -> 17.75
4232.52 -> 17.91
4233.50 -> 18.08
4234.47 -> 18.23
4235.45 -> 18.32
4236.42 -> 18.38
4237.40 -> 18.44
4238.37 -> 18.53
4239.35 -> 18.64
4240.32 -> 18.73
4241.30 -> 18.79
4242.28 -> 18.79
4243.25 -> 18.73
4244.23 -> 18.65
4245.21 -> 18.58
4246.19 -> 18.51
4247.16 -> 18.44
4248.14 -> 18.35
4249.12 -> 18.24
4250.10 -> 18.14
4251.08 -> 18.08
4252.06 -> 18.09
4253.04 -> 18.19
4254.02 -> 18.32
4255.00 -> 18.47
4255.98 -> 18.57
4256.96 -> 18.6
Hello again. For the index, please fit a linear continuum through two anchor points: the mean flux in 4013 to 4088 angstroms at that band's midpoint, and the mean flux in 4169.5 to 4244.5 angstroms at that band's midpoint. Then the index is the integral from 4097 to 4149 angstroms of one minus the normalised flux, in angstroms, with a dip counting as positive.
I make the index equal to 3.6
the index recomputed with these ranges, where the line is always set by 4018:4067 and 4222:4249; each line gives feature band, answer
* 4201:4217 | 0.2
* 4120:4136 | 0.4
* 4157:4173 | -0.3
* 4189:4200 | 0.3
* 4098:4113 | 3.3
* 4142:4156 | 0.0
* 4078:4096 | 0.6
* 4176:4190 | 0.3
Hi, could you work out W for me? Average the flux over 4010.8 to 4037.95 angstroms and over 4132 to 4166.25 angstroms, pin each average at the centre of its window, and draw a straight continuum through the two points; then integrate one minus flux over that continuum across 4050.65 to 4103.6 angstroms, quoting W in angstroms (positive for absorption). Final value 2.0 angstroms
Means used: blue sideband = 18.8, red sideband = 18.8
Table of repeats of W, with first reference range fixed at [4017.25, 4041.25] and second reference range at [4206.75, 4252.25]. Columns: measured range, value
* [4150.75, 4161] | 0.0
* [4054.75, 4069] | 0.1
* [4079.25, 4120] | 4.2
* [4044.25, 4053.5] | -0.2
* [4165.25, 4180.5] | 0.1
